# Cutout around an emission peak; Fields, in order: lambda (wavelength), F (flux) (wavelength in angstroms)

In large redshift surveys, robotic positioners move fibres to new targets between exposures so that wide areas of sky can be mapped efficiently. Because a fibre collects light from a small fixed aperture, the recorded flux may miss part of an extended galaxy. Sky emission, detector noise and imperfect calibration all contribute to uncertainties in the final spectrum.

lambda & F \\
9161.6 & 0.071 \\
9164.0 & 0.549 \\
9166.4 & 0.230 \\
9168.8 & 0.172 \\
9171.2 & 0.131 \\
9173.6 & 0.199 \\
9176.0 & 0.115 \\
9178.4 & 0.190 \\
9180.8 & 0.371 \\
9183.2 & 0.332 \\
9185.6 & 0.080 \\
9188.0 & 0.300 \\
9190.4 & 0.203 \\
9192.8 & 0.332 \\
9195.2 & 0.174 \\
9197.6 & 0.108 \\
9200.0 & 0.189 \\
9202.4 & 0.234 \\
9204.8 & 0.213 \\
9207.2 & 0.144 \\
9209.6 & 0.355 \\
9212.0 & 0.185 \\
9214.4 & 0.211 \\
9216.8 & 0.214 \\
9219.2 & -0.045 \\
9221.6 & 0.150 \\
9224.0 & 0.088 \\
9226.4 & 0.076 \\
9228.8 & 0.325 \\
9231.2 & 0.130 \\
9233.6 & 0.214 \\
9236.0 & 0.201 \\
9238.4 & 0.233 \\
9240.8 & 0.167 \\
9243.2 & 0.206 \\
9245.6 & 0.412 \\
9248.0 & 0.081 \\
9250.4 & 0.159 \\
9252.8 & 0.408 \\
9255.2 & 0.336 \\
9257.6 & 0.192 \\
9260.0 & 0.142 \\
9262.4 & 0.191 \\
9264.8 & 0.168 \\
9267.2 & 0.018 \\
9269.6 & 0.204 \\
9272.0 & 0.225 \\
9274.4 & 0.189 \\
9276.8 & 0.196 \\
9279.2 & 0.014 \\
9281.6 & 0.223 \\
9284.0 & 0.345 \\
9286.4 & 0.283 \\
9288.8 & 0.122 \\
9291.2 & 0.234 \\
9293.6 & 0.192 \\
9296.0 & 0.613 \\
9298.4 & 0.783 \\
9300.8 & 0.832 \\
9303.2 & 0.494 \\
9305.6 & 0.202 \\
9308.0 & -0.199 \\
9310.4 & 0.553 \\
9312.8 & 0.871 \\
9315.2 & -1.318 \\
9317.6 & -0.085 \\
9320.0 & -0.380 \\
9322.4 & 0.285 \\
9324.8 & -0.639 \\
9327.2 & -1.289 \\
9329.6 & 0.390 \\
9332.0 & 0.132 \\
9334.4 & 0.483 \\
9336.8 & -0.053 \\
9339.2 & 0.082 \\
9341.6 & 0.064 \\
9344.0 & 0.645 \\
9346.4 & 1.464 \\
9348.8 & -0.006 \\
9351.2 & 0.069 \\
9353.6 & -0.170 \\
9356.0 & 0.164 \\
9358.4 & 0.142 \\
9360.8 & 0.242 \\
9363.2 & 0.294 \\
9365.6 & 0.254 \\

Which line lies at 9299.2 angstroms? H-gamma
